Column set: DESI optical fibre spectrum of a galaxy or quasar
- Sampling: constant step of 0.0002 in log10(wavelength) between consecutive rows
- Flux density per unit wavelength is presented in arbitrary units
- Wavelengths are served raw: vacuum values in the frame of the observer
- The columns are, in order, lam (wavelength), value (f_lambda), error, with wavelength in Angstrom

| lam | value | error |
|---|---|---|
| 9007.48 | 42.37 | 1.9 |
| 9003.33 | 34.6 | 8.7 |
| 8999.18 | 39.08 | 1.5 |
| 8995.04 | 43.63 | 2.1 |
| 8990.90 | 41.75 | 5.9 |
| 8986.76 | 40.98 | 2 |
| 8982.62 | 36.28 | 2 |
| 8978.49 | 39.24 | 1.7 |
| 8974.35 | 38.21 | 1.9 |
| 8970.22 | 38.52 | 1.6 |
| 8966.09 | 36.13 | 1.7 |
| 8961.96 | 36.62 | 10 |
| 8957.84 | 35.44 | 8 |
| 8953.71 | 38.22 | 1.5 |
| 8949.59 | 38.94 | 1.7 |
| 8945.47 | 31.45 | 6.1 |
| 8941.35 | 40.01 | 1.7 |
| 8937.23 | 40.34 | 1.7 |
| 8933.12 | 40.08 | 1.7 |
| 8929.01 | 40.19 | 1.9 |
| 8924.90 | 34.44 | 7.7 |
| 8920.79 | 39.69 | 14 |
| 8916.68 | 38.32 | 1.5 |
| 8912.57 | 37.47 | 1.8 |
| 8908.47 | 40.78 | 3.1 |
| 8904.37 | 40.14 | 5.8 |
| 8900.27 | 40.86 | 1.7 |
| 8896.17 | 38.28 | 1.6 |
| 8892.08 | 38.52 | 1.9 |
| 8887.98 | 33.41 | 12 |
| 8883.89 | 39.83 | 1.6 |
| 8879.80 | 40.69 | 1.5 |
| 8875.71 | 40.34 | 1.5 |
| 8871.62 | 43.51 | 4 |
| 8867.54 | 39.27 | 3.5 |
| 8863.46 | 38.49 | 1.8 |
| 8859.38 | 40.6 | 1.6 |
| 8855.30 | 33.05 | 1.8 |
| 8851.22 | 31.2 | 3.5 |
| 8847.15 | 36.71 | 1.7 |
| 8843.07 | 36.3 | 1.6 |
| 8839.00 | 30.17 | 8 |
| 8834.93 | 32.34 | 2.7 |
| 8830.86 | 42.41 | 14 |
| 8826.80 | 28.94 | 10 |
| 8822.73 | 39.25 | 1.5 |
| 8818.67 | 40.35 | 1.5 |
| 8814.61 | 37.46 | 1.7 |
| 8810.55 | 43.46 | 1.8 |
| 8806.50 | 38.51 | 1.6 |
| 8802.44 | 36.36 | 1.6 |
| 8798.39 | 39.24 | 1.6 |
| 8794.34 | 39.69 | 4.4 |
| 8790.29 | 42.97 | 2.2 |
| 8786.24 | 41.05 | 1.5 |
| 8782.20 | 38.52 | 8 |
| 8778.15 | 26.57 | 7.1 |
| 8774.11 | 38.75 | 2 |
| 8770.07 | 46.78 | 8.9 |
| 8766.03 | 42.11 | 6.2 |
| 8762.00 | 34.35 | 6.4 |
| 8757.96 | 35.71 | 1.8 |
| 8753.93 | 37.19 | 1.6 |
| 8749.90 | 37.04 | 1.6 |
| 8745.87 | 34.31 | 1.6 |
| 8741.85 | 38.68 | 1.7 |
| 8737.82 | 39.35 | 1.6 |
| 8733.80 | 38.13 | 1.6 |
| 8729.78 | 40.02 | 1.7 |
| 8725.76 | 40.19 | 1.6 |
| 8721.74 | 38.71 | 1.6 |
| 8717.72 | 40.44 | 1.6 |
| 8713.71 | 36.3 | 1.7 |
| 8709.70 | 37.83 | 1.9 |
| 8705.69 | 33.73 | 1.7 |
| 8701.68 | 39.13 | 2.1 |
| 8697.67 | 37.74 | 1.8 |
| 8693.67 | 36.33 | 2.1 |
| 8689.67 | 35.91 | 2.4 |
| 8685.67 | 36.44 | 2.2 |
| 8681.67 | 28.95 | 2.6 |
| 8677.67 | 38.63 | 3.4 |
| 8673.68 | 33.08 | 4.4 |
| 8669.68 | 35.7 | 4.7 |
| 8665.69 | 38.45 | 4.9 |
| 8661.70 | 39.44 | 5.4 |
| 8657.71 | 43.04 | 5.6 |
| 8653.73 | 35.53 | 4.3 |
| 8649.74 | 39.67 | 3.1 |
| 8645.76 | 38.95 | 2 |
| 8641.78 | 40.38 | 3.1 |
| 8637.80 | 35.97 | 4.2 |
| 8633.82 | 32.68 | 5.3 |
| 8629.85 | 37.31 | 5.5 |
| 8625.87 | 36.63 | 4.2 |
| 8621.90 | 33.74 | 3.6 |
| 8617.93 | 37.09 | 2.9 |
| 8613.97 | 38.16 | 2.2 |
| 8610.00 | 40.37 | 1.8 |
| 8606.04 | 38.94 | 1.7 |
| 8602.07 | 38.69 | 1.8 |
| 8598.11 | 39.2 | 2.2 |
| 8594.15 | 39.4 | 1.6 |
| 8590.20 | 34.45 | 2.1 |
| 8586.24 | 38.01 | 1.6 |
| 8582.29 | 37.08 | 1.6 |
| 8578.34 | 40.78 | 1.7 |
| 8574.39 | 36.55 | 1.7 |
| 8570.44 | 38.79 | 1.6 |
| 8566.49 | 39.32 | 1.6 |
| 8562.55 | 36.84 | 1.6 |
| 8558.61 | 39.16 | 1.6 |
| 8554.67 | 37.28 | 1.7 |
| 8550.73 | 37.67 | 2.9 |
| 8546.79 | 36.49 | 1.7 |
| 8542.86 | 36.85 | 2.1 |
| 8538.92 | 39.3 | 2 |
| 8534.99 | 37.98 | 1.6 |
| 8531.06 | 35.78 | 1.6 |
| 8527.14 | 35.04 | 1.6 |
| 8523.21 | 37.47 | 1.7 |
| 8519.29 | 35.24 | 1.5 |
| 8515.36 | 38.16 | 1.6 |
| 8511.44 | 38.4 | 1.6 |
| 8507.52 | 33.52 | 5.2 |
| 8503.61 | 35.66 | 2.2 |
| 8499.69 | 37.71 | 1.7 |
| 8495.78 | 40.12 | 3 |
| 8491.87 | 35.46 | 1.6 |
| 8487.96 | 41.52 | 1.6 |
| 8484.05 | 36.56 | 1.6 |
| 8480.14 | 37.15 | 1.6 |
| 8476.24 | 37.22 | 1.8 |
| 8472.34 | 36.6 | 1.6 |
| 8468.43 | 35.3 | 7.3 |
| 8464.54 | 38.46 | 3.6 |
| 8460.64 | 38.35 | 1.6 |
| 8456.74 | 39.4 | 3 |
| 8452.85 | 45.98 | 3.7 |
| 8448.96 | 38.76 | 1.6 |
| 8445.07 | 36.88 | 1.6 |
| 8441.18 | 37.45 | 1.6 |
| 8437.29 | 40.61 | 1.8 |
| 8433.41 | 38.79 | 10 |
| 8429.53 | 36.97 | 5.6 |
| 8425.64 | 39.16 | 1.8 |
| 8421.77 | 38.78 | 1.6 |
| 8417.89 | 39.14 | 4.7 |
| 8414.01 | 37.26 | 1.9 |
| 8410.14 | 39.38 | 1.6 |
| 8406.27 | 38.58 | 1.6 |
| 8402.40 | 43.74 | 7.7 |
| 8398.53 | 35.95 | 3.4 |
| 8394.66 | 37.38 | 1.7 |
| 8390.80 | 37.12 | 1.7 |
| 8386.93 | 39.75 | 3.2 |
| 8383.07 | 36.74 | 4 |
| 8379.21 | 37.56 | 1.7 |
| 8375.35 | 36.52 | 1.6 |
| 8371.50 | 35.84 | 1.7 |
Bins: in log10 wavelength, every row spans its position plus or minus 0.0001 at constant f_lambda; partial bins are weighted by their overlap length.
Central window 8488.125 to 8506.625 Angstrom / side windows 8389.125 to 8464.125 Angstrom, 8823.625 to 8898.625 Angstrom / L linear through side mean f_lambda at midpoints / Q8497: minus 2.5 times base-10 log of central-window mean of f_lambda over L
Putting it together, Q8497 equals 0.03 mag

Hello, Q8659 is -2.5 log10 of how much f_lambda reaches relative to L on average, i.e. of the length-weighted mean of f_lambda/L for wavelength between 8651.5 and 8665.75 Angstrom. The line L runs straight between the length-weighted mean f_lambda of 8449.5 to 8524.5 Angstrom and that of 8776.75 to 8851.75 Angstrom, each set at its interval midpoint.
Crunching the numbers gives -0.05 mag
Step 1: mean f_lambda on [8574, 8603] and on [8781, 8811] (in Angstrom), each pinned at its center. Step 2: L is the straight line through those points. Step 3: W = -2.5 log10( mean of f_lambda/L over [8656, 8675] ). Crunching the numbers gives 0.020 mag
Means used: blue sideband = 38.1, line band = 38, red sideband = 39.8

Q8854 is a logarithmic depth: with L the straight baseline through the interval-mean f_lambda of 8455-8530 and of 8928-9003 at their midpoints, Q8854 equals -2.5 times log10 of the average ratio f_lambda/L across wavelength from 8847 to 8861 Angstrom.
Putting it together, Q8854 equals 0.09 mag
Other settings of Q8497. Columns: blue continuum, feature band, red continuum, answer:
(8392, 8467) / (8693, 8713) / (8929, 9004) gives 0.05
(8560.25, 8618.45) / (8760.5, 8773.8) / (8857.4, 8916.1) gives -0.06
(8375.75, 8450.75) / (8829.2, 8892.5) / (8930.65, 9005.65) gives 0.03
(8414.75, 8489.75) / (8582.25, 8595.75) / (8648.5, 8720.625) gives 0.01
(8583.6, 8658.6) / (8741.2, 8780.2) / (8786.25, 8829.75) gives 0.04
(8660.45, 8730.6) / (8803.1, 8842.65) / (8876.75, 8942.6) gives 0.03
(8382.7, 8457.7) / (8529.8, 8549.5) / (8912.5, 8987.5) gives 0.04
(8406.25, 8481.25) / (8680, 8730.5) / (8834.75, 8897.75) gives 0.02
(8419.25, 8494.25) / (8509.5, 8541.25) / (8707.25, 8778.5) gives 0.03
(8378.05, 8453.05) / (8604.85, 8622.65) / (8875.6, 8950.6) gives 0.02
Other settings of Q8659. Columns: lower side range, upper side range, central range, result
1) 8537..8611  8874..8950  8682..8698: 0.08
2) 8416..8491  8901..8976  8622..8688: 0.04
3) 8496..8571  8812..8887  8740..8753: 0.02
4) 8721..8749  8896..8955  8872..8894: -0.01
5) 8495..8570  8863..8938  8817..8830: 0.06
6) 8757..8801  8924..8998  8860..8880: -0.05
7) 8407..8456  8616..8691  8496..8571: 0.02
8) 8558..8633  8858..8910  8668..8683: 0.12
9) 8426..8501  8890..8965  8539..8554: 0.03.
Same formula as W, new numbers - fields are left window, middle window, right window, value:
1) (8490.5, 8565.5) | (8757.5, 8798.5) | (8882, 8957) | -0.03 mag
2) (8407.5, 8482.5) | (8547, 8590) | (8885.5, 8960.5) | 0.01 mag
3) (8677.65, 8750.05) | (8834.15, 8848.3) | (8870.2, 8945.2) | 0.14 mag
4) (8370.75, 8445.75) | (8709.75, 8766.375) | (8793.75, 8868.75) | -0.02 mag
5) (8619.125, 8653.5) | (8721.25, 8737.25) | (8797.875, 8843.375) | -0.07 mag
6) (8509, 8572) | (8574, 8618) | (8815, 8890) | -0.03 mag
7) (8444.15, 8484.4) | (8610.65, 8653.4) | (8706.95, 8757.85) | 0.03 mag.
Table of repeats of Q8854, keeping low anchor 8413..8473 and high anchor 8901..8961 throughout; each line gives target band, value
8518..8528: 0.074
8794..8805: 0.004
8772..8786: 0.085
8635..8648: 0.012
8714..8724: -0.016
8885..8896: 0.047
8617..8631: 0.072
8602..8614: -0.019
